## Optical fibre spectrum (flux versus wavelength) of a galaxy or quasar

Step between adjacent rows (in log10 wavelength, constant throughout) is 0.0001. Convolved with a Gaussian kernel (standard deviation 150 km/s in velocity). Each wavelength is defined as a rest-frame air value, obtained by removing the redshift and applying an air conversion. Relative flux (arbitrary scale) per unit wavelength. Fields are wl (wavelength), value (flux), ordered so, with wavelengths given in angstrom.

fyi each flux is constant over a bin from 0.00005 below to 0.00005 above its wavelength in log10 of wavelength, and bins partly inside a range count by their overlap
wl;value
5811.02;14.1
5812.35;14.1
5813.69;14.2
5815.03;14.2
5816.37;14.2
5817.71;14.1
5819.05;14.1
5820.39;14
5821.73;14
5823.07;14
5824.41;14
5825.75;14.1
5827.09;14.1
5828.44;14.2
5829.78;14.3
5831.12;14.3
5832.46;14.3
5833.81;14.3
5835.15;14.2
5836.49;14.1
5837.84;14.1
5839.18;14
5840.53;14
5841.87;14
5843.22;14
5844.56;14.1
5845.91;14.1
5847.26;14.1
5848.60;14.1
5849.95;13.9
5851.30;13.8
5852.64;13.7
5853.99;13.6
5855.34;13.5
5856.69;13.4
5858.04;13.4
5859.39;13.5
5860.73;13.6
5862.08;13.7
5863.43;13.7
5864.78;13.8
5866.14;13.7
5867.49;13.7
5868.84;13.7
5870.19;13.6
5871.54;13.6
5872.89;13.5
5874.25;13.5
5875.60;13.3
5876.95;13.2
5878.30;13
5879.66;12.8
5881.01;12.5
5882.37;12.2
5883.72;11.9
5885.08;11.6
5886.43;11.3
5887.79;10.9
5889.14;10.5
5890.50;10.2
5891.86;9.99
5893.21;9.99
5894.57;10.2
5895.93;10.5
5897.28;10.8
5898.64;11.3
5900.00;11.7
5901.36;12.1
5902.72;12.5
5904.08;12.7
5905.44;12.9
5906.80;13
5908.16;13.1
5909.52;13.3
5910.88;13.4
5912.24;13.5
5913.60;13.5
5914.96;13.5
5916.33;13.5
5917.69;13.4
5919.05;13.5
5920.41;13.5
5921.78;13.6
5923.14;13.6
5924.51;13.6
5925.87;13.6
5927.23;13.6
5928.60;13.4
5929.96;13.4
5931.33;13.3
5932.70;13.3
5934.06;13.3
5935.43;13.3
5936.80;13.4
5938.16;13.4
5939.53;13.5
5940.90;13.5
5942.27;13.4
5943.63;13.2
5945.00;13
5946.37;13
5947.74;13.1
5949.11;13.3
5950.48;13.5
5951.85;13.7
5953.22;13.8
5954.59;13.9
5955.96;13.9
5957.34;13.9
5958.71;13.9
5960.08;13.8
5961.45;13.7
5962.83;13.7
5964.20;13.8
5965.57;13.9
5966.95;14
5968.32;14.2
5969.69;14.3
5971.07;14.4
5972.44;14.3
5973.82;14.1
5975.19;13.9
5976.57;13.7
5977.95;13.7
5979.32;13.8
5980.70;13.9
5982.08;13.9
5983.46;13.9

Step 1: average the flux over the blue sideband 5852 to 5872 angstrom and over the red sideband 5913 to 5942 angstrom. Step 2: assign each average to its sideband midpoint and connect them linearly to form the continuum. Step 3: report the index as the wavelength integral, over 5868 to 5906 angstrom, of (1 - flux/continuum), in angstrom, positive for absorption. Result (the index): 4.4 angstrom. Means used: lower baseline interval 13.6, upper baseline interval 13.5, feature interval 12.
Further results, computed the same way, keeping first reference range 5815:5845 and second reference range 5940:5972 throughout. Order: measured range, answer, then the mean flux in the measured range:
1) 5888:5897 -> 2.34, 10.3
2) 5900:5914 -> 0.94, 12.9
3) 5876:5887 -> 1.26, 12.4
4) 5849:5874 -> 0.67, 13.6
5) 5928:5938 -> 0.31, 13.4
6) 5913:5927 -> 0.29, 13.5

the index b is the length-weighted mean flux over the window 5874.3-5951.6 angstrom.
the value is 12.7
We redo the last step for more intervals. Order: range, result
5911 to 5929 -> 13.5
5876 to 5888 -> 12.2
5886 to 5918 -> 12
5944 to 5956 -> 13.4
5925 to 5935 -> 13.4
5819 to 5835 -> 14.1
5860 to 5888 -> 13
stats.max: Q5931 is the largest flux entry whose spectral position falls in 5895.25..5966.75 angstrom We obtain 13.9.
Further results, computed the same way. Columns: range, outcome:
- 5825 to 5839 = 14.3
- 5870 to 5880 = 13.6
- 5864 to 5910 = 13.8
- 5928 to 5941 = 13.5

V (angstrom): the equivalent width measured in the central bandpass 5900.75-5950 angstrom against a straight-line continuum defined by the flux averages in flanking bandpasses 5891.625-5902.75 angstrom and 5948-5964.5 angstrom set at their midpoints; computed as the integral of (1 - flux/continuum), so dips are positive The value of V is -4.2 angstrom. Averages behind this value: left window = 11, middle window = 13.3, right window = 13.7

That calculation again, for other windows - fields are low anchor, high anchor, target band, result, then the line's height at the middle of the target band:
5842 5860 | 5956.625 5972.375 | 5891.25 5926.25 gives 3.4 angstrom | 13.9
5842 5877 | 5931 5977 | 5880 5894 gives 2.6 angstrom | 13.7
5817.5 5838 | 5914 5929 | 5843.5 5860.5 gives 0.3 angstrom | 14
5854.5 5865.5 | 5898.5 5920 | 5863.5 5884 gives 0.3 angstrom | 13.4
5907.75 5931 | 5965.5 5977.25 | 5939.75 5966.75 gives 0.6 angstrom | 13.9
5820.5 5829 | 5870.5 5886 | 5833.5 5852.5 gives -0.6 angstrom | 13.6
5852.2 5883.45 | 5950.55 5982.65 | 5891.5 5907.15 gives 2.4 angstrom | 13.5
